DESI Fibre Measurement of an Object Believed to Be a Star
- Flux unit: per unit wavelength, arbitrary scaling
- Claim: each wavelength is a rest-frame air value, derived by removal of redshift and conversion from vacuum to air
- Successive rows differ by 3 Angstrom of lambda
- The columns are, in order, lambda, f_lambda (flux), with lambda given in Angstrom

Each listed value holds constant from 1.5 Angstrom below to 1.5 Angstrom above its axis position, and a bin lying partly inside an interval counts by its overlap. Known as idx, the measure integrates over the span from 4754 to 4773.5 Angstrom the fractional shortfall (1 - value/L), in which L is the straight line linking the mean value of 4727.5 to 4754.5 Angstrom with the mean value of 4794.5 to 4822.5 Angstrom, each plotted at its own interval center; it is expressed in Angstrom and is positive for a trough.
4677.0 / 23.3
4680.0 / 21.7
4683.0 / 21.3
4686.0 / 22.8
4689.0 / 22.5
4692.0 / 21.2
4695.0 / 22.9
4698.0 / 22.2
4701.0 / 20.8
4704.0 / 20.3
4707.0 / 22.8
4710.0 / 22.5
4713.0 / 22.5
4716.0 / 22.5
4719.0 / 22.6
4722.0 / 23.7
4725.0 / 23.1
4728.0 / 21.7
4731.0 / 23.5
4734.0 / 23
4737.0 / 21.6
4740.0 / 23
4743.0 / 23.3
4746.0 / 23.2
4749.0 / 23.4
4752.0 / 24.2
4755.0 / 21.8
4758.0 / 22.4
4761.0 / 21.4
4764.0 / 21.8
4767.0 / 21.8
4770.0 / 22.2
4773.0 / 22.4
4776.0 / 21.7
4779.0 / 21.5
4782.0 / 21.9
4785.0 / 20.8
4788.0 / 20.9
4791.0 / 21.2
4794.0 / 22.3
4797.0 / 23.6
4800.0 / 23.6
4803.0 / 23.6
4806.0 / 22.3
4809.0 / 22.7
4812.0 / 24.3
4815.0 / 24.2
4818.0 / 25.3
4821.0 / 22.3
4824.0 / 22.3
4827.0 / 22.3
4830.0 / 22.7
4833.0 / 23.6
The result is 1.02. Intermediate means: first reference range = 23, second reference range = 23.5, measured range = 22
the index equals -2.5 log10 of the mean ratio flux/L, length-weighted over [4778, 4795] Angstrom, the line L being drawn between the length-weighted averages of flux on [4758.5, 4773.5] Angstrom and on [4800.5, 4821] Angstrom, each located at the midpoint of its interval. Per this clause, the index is 0.06 mag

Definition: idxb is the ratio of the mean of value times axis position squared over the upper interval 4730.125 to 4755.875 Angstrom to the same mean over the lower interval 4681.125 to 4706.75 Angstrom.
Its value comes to 1.1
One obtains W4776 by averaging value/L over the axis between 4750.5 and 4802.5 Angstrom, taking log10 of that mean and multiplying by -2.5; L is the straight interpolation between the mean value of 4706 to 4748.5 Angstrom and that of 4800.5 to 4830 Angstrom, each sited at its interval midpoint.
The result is 0.04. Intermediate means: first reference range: 22.8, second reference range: 23.2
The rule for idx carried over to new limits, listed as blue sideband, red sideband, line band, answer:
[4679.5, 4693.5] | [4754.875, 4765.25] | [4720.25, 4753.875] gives -1.8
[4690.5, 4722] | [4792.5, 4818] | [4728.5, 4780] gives 0.6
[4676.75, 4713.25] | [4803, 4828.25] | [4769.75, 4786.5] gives 0.8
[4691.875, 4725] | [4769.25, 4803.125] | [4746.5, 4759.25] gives -0.5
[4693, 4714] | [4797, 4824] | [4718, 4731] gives -0.4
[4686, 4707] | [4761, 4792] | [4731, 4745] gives -0.7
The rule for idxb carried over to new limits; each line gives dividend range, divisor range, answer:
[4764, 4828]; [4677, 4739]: 1.05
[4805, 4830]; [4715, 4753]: 1.05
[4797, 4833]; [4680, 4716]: 1.11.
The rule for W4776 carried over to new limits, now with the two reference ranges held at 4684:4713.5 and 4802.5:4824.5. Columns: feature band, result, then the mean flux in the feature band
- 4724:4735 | -0.02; 22.8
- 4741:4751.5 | -0.04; 23.4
